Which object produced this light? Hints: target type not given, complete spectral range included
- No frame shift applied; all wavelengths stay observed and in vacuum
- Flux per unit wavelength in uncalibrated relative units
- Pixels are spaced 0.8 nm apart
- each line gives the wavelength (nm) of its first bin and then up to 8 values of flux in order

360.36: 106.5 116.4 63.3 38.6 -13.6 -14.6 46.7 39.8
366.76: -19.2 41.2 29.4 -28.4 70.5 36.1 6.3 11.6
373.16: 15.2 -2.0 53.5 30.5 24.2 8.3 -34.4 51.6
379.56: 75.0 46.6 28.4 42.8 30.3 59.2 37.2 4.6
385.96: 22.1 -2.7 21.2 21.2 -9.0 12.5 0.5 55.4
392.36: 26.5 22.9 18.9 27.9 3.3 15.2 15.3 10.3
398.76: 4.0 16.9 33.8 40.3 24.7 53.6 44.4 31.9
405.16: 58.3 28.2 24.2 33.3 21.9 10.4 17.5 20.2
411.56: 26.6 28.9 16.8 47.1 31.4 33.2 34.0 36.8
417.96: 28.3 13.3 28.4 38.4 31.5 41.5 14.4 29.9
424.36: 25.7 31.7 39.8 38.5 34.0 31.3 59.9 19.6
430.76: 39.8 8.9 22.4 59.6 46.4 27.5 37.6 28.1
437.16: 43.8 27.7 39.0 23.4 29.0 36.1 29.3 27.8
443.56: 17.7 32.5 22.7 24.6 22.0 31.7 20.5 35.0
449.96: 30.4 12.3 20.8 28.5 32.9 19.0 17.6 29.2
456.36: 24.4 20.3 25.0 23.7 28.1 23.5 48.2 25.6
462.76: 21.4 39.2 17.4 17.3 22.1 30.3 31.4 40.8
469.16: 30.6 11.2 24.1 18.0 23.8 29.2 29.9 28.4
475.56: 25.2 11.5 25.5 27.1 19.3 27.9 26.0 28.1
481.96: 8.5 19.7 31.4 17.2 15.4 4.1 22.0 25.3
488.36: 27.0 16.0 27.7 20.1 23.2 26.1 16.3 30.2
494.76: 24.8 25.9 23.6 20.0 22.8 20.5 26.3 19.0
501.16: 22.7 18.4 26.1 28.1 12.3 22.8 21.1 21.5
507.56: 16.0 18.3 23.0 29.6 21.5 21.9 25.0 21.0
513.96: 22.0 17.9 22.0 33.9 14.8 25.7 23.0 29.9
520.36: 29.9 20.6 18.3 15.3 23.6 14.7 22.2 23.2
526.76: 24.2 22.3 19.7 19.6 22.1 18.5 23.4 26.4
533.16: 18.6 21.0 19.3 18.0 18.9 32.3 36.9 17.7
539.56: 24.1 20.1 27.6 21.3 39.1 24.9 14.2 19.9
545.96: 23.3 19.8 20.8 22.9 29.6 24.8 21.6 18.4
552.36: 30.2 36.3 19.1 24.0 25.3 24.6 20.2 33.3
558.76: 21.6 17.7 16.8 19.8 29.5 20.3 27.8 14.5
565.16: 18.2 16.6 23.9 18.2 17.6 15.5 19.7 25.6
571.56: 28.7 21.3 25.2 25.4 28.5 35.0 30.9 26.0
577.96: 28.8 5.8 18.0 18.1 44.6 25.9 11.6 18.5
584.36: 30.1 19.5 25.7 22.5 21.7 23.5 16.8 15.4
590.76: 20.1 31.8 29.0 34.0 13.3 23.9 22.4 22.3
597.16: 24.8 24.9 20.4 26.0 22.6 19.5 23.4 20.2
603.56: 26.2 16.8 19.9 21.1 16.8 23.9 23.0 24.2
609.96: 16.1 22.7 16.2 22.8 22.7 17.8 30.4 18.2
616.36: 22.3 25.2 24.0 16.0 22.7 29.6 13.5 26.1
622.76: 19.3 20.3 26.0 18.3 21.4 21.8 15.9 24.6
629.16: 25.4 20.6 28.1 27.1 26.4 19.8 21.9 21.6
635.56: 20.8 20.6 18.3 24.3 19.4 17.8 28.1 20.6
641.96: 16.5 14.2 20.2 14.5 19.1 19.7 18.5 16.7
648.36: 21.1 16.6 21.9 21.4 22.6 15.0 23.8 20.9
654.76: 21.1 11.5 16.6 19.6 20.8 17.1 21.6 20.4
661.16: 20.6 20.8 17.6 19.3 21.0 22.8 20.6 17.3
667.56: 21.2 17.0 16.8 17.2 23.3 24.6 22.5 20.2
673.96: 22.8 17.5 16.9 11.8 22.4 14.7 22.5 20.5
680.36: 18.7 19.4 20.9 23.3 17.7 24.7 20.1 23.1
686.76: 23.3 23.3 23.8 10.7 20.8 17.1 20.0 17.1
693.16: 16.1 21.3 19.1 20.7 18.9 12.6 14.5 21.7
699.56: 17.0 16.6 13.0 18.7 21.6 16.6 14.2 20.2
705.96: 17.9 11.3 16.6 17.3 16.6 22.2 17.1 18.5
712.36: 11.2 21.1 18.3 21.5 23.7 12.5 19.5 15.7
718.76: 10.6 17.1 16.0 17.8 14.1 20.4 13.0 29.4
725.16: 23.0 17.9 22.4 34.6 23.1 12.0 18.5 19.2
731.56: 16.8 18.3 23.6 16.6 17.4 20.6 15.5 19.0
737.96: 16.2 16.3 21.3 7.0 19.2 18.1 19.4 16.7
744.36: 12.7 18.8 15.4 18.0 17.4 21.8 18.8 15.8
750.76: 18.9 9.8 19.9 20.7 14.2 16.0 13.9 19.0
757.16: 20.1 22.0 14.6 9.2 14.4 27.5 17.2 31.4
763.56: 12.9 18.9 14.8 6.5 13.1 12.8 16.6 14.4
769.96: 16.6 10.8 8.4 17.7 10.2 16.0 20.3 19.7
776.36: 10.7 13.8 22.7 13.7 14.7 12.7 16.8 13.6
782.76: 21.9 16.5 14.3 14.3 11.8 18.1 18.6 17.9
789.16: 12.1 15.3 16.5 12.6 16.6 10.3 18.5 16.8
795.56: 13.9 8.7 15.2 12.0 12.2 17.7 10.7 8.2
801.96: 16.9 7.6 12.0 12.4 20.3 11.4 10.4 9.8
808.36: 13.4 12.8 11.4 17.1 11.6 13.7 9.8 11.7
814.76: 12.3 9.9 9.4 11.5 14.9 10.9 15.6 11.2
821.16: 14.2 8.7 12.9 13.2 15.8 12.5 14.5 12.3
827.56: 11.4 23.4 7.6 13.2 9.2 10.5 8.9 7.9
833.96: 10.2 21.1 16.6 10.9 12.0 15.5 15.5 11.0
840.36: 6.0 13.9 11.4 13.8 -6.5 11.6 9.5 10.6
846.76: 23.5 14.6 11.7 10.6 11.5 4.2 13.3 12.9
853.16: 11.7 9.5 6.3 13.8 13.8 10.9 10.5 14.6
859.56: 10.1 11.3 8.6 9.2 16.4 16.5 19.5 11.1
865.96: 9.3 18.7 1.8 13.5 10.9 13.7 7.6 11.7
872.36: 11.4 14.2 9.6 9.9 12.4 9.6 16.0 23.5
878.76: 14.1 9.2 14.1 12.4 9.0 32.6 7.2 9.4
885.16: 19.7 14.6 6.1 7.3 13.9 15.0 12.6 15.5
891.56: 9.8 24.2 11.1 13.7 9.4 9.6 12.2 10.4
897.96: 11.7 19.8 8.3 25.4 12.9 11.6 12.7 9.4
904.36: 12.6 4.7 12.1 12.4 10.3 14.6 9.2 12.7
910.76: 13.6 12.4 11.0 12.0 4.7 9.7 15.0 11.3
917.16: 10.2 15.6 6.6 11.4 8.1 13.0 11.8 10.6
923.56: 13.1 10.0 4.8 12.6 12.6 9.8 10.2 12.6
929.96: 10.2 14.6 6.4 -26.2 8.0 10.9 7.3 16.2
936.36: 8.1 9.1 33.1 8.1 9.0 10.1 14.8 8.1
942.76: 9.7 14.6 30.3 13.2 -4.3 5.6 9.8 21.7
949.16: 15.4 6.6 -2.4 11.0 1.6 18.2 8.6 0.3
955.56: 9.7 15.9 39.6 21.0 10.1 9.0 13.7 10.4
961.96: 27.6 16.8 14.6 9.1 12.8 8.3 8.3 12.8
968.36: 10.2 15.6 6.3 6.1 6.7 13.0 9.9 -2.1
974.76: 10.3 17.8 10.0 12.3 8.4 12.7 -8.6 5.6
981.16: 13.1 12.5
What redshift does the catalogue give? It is 1.546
